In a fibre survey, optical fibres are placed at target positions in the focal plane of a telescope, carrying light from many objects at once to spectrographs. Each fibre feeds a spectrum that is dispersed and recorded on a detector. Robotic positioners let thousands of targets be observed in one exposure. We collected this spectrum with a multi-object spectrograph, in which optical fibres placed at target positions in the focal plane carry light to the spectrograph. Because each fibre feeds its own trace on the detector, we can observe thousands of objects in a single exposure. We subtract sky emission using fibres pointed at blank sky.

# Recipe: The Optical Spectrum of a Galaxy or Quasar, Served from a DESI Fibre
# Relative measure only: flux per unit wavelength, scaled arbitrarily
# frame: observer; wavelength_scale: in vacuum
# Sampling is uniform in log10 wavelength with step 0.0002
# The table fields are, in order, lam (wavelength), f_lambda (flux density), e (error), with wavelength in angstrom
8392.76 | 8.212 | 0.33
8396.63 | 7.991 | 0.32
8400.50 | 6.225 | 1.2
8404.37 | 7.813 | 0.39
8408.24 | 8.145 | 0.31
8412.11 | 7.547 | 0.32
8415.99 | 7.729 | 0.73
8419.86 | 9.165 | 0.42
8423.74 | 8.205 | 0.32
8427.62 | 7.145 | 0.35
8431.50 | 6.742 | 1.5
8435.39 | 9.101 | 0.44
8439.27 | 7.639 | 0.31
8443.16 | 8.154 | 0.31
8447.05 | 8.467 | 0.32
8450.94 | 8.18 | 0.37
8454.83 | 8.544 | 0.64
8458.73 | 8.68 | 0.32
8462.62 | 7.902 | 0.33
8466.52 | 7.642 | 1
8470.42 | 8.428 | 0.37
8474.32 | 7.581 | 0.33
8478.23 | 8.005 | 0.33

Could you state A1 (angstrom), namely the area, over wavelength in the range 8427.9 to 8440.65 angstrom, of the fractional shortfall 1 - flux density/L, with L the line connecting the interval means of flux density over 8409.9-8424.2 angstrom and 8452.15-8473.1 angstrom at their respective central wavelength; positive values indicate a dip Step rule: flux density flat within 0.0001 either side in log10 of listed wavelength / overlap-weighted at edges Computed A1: 0.68 angstrom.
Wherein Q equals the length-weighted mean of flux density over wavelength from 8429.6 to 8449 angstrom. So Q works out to 8.02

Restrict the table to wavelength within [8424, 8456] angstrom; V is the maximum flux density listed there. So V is 9.101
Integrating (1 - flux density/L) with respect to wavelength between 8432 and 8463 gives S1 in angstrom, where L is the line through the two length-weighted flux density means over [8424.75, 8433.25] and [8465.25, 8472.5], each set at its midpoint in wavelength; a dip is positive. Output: -3.1 angstrom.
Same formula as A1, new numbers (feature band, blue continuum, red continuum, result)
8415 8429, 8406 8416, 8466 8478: -0.5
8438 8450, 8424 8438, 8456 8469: -0.3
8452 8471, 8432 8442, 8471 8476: -0.7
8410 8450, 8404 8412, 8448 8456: 0.7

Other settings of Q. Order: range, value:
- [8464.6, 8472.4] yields 8.04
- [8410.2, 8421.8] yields 8.15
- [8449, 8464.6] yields 8.33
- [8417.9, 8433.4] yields 7.82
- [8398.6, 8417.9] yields 7.49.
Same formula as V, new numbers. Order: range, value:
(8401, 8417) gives 8.145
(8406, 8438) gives 9.165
